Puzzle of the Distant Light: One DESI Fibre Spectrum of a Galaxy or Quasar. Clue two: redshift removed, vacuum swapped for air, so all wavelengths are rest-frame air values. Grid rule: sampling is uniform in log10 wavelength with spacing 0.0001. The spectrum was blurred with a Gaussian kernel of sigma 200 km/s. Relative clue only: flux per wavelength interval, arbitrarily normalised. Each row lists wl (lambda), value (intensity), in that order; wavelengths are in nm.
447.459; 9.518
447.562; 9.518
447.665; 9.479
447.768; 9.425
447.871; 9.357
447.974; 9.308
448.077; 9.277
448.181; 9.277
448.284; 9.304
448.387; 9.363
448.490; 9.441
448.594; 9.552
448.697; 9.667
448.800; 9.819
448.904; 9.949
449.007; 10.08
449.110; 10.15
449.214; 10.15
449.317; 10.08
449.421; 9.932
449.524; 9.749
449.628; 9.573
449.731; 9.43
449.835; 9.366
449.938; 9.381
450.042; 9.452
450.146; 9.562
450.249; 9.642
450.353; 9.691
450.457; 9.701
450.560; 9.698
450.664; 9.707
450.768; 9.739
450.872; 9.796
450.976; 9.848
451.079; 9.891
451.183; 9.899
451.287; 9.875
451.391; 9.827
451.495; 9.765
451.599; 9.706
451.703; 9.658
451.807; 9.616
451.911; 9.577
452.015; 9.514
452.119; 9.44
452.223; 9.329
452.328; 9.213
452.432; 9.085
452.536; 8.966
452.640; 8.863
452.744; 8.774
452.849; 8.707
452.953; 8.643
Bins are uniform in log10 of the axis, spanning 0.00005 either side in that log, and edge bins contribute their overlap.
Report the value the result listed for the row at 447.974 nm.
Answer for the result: 9.308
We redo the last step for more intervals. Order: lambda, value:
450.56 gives 9.698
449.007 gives 10.08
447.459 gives 9.518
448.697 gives 9.667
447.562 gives 9.518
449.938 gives 9.381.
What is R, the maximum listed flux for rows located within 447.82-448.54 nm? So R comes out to 9.441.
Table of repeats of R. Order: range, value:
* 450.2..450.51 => 9.701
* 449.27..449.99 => 10.08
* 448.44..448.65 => 9.552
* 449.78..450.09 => 9.452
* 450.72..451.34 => 9.899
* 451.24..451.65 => 9.875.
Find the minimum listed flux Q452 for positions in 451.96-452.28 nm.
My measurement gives 9.329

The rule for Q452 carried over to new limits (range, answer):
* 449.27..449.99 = 9.366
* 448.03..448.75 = 9.277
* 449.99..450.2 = 9.452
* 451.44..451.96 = 9.577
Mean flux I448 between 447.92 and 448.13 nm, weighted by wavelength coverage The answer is 9.27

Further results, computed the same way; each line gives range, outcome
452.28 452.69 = 9.04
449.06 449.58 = 10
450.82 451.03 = 9.85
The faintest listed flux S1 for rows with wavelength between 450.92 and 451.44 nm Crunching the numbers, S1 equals 9.827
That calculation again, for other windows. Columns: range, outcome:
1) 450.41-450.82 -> 9.698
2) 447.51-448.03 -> 9.308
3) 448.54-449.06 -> 9.552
